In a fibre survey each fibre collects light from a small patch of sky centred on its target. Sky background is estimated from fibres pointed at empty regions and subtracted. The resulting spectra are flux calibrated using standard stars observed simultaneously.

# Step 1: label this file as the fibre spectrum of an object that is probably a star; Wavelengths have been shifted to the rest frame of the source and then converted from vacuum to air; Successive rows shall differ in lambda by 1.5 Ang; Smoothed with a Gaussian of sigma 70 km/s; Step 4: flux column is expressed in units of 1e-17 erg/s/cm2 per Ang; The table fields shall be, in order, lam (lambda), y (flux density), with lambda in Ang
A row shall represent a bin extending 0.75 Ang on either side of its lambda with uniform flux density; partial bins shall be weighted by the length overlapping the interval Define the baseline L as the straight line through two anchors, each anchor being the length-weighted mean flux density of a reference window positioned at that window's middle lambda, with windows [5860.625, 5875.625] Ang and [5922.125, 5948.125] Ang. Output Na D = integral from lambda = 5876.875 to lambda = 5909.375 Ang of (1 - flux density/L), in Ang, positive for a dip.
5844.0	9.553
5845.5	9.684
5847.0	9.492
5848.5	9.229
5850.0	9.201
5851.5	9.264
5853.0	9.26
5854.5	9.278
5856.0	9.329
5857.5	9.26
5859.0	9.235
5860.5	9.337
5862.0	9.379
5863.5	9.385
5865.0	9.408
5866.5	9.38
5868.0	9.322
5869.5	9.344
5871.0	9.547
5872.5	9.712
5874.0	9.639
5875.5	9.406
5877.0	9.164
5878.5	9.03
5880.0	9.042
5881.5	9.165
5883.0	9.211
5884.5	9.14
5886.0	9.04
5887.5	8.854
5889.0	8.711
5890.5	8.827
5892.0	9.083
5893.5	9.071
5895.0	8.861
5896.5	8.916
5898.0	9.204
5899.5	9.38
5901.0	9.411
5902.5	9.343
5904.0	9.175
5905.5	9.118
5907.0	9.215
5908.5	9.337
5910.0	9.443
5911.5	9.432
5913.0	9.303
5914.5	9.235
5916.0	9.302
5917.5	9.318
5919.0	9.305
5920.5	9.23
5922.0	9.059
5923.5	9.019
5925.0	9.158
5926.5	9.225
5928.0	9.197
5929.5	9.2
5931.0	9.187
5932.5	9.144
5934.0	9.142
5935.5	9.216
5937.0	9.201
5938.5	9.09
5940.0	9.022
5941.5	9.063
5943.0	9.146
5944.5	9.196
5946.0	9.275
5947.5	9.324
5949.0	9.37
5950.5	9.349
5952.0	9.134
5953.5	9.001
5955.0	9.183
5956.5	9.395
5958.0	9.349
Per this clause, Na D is 0.8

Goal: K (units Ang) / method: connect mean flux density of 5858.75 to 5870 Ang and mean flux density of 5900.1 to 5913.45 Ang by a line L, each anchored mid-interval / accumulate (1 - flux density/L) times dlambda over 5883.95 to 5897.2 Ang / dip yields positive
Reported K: 0.55 Ang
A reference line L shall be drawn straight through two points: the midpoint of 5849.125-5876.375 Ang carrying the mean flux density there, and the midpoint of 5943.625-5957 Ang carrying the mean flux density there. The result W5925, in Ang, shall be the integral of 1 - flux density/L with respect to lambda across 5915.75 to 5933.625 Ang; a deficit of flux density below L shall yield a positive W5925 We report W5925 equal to 0.2 Ang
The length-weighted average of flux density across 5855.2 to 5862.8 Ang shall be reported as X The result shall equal 9.31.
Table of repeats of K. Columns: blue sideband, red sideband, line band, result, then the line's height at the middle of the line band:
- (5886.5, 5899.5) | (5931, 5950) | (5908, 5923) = -0.4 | 9.07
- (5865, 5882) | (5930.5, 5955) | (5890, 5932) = 0.3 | 9.26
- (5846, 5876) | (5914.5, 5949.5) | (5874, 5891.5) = 0.4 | 9.32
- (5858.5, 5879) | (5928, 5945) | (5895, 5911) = 0.0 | 9.26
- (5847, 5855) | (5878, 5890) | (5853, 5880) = -0.6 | 9.15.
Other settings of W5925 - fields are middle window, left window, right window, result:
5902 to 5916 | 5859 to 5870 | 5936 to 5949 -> -0.1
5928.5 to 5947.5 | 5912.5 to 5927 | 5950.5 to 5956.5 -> 0.1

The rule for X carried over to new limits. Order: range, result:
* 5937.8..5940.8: 9.06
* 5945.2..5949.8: 9.32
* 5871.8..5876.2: 9.59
